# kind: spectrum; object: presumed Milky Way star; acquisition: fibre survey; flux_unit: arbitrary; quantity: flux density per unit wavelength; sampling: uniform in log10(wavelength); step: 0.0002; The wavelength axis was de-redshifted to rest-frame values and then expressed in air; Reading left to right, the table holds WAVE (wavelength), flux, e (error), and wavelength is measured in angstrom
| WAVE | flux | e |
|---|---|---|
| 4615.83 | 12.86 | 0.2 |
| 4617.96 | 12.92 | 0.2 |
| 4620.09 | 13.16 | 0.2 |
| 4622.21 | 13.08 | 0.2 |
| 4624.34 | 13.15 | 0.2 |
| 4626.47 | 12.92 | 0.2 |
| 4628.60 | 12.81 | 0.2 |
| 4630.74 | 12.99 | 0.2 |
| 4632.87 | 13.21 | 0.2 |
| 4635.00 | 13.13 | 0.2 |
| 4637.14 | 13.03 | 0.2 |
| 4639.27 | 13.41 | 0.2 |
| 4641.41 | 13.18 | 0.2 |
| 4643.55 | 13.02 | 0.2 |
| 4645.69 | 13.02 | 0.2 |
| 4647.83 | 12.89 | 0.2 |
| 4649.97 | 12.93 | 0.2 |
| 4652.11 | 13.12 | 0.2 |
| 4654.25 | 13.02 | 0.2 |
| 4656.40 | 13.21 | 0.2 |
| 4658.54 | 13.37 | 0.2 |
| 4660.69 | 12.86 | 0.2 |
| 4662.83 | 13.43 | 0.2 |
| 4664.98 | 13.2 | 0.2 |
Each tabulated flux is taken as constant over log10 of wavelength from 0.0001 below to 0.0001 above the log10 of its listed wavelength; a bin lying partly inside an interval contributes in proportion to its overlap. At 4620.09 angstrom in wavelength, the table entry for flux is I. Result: 13.16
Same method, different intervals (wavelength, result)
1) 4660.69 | 12.86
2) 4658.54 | 13.37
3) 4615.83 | 12.86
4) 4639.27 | 13.41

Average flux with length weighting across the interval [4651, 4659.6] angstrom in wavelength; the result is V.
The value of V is 13.2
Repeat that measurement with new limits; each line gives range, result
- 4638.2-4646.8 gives 13.2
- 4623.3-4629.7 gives 12.9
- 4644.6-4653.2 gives 13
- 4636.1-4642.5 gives 13.2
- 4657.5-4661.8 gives 13.1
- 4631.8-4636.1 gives 13.2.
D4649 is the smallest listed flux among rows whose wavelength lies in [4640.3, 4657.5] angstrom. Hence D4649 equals 12.89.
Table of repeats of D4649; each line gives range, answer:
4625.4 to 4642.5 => 12.81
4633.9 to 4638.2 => 13.03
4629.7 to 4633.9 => 12.99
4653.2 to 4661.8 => 12.86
